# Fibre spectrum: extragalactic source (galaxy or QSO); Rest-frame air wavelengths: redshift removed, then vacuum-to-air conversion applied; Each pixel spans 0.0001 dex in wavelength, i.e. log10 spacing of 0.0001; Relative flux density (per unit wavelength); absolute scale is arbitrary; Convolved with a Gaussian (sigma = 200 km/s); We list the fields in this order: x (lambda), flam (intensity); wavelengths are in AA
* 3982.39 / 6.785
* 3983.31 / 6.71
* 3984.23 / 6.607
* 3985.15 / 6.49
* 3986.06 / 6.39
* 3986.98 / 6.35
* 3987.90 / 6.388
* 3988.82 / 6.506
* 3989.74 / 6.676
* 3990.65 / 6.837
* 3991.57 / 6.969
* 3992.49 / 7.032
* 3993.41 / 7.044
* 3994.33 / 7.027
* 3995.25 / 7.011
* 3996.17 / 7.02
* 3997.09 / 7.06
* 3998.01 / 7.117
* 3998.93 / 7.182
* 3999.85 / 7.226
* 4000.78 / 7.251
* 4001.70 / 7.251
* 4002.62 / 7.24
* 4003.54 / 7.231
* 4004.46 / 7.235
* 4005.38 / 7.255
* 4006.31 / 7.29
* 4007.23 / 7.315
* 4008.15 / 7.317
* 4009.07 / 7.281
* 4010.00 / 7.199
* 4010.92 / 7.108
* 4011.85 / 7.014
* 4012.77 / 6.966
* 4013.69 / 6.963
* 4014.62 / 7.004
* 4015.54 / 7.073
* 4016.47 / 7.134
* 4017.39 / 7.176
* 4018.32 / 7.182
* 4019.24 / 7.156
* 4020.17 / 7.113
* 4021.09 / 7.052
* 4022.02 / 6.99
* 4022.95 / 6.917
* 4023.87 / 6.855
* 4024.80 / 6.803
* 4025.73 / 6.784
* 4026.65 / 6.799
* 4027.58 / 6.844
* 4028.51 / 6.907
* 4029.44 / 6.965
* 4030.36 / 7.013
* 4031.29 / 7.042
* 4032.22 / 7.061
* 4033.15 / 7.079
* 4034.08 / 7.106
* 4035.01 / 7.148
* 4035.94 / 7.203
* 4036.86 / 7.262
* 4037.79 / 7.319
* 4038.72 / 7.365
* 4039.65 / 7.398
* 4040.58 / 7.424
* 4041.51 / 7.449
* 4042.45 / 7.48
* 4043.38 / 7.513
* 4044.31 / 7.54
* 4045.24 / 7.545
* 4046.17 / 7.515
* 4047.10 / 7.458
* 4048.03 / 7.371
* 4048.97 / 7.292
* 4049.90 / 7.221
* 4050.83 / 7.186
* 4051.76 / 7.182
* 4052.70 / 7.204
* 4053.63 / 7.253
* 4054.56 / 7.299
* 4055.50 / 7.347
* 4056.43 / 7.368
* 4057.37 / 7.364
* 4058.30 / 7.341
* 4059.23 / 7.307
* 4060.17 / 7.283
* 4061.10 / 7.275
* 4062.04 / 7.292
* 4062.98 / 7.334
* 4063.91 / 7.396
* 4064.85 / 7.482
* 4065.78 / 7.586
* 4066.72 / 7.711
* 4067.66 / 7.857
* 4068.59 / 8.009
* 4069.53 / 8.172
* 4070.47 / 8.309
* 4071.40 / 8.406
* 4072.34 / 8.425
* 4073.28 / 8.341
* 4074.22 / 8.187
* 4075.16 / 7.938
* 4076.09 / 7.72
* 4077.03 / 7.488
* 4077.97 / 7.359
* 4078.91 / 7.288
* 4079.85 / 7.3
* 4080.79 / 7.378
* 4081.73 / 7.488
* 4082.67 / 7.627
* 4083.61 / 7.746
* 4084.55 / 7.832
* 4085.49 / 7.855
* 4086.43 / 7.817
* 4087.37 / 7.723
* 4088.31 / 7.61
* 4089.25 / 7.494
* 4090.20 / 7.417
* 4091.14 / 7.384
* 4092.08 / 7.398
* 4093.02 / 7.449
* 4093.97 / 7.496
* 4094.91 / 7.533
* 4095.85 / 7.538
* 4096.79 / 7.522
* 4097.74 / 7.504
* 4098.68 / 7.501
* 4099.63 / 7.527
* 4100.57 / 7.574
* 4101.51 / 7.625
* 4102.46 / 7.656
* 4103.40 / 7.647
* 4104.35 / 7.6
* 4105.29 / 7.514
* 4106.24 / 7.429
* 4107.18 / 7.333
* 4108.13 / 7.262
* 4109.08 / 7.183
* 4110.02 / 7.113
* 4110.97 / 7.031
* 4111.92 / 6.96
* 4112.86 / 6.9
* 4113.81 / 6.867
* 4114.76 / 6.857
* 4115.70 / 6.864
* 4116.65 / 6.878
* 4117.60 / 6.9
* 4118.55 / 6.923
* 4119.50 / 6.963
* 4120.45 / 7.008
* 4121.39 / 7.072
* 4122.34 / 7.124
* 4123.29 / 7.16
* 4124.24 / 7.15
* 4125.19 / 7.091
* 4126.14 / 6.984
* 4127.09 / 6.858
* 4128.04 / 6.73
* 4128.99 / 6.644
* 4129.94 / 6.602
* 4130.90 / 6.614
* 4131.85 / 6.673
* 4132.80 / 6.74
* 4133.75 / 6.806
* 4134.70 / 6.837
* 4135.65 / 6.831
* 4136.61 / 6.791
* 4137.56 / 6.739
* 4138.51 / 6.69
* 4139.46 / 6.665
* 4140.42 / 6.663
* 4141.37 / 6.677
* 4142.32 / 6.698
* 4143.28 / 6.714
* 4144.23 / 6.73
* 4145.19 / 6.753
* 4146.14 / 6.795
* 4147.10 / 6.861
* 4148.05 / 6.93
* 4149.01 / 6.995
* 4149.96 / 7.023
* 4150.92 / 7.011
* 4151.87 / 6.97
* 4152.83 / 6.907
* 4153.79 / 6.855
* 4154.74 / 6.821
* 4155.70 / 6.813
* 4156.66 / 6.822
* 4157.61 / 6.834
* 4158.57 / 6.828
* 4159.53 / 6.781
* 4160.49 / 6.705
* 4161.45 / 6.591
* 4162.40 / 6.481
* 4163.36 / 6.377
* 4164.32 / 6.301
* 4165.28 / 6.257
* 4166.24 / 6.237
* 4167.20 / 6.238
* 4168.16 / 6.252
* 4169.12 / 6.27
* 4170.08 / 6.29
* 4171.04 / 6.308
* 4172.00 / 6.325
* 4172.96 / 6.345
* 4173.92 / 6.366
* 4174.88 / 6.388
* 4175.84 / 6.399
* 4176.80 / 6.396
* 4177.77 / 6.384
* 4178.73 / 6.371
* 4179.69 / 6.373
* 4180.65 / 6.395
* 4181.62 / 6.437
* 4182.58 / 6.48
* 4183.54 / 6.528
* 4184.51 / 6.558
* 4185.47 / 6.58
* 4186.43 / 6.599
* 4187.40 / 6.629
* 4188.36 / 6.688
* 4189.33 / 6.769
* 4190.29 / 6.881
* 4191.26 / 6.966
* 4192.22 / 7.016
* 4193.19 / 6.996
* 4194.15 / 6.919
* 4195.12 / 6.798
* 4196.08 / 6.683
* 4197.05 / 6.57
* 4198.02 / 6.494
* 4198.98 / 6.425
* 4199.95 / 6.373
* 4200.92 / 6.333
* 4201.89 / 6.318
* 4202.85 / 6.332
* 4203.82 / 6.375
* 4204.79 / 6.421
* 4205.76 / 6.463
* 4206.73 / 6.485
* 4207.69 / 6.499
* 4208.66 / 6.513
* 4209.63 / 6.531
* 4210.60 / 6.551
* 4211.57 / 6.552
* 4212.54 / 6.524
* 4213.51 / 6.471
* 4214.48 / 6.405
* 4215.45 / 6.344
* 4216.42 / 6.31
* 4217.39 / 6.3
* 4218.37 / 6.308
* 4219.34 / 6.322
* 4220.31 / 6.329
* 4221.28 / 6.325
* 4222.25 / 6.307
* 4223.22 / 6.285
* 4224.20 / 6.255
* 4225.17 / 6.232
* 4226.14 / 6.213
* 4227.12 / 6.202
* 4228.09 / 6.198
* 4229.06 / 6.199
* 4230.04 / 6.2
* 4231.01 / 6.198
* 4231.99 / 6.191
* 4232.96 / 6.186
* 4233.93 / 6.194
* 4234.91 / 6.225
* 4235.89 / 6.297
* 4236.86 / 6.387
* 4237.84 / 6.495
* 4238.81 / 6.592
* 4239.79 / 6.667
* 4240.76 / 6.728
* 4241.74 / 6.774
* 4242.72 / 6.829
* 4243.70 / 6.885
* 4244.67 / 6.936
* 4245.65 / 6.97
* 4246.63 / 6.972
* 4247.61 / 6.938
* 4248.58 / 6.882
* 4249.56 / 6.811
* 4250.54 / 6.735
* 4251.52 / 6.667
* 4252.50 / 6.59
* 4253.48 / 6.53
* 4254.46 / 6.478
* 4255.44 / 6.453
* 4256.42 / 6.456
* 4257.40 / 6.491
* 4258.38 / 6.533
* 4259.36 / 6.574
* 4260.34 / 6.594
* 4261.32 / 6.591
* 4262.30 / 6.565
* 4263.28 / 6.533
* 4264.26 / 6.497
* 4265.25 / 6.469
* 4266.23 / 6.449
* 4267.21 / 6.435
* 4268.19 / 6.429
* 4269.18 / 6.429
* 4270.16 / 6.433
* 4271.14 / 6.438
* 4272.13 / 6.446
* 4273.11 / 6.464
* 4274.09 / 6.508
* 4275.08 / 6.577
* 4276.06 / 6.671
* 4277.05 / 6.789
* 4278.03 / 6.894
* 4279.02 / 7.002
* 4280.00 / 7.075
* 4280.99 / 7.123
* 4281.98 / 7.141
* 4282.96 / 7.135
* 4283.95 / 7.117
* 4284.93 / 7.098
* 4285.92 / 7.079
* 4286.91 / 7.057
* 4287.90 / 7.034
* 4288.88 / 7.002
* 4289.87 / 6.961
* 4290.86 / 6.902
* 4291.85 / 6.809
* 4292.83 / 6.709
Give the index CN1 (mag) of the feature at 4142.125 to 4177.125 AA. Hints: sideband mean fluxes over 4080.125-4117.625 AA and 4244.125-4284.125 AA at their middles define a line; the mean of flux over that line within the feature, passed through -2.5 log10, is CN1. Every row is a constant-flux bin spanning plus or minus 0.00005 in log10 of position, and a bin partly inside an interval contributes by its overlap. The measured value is 0.08 mag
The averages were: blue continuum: 7.41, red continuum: 6.68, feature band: 6.61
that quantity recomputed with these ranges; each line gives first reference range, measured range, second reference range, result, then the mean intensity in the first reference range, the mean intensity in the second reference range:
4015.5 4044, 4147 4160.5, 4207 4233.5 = -0.044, 7.12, 6.33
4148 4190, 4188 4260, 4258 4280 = 0.008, 6.56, 6.57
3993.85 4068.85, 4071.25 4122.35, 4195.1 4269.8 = -0.069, 7.22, 6.48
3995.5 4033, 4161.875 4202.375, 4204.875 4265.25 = 0.022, 7.08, 6.49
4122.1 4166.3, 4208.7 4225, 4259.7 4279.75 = 0.045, 6.77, 6.57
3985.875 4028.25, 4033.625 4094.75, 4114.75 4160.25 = -0.088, 7.02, 6.85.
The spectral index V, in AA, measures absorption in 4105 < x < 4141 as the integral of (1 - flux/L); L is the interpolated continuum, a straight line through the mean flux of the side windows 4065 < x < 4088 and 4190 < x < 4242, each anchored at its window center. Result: 2.09 AA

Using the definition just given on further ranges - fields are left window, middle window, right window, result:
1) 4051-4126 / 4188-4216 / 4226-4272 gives 0.9 AA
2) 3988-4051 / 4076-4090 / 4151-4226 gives -1.4 AA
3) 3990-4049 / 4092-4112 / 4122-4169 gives -1.6 AA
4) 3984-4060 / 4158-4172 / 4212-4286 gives 0.7 AA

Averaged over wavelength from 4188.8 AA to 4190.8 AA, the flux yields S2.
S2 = 6.8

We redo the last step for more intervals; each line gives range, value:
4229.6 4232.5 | 6.2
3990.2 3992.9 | 6.94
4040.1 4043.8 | 7.45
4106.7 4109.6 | 7.27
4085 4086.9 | 7.84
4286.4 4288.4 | 7.05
